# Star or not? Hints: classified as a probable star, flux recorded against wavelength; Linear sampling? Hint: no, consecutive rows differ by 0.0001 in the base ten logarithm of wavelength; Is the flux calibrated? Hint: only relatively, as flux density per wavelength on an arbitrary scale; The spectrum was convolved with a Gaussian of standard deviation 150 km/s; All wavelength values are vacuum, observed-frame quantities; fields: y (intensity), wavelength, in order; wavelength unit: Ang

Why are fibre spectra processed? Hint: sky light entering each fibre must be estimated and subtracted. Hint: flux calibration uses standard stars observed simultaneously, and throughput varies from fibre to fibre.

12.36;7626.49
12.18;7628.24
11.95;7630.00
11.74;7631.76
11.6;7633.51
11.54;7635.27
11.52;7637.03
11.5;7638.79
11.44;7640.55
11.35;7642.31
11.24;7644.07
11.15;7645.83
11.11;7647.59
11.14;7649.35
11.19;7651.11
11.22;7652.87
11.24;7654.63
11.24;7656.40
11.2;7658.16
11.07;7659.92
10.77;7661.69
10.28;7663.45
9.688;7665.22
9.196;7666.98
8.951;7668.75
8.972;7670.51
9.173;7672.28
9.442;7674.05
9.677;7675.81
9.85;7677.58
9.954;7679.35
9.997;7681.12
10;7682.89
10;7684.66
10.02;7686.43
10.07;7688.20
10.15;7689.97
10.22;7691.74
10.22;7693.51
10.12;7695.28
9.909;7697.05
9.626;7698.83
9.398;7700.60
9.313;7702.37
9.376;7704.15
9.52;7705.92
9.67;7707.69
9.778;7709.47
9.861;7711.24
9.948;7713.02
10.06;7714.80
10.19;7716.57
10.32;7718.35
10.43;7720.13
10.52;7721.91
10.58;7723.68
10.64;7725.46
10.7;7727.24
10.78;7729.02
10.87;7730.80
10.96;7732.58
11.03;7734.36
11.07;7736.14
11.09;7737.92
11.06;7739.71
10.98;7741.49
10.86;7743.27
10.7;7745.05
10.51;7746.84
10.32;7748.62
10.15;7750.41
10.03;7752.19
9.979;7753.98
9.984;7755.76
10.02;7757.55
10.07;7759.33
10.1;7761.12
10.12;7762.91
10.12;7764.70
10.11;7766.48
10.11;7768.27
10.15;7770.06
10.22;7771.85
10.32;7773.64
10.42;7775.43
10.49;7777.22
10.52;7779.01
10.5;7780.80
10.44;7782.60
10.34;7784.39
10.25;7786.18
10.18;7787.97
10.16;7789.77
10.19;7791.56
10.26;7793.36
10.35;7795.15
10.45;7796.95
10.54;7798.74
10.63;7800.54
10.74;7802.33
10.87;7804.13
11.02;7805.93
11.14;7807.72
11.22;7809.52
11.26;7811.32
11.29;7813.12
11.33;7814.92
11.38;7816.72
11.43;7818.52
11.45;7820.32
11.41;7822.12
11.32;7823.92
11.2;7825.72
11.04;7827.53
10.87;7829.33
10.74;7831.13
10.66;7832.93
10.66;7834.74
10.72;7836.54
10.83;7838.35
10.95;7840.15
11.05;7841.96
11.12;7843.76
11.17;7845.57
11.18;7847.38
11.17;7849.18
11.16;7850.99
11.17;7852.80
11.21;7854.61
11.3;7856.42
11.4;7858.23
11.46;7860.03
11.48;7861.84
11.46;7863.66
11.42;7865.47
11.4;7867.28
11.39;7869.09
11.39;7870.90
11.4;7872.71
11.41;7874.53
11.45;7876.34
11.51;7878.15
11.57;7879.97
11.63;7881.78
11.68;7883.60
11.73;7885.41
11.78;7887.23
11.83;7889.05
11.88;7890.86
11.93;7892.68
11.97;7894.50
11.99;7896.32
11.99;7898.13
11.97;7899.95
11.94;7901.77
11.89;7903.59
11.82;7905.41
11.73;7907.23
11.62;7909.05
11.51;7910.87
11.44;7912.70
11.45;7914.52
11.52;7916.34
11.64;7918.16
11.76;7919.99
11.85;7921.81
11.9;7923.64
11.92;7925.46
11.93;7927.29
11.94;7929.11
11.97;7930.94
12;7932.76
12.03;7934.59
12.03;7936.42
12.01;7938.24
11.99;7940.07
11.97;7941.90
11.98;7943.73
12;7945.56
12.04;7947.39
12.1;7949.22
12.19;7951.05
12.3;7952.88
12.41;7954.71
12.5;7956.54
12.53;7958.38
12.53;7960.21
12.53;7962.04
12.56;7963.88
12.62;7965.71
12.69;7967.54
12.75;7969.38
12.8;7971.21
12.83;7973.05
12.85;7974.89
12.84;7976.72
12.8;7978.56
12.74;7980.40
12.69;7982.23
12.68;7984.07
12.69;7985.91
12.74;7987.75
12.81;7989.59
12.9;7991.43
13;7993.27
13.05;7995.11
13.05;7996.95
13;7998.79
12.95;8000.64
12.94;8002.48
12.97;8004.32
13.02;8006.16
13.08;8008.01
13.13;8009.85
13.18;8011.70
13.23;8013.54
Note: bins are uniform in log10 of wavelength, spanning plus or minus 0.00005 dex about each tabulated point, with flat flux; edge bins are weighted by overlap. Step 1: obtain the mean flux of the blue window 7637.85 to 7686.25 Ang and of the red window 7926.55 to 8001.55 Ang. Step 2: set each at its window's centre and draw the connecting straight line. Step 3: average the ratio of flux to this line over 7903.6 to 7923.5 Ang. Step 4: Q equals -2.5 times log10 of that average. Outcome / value 0.05 mag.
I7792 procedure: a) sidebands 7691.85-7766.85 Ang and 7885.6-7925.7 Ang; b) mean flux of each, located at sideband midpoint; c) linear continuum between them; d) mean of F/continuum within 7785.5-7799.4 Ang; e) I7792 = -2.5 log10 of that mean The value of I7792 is 0.05 mag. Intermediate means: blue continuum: 10.3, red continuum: 11.8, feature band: 10.3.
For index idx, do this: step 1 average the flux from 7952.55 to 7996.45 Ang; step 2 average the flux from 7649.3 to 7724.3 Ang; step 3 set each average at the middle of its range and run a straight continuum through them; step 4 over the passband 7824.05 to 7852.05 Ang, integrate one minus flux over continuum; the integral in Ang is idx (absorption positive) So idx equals 1.2 Ang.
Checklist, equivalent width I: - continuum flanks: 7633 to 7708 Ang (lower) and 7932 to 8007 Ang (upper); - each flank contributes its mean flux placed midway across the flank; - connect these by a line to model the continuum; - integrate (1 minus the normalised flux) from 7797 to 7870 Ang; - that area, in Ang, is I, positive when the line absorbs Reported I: 2.7 Ang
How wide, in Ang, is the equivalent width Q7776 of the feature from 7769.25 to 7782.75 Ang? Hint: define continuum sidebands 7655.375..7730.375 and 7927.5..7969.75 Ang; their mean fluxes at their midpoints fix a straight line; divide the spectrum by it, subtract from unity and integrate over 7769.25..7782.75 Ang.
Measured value 0.5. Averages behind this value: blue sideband 10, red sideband 12.2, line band 10.4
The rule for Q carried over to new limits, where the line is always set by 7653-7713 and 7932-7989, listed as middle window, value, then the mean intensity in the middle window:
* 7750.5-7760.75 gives 0.060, 10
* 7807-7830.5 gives -0.008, 11.3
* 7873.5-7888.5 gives 0.012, 11.6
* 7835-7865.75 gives 0.027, 11.2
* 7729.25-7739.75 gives -0.058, 11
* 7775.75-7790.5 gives 0.050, 10.4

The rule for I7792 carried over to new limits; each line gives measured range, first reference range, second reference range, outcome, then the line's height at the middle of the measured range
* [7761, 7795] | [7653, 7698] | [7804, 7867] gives 0.05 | 10.8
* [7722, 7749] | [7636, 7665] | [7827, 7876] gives 0.03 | 11.1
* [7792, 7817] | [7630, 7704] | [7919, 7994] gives 0.05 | 11.4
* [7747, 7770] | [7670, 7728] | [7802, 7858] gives 0.04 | 10.5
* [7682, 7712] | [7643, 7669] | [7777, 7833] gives 0.10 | 10.8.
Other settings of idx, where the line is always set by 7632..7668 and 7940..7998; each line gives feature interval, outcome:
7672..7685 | 1.6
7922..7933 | 0.4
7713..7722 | 0.9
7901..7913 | 0.5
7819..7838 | 1.4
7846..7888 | 2.3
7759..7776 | 2.1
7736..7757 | 1.8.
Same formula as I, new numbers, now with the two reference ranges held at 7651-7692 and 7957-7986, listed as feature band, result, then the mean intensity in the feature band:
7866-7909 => 1.0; 11.7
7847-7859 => 0.5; 11.2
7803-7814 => 0.2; 11.1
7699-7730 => 1.3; 10.1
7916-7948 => 1.1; 11.9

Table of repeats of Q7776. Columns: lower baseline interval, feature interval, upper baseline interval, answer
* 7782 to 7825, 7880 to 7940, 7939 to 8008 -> 0.7 Ang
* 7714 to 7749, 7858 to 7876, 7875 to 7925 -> 0.2 Ang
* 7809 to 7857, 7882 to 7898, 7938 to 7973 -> -0.2 Ang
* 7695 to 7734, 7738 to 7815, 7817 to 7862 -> 1.1 Ang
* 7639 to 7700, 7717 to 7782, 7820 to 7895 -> 1.7 Ang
